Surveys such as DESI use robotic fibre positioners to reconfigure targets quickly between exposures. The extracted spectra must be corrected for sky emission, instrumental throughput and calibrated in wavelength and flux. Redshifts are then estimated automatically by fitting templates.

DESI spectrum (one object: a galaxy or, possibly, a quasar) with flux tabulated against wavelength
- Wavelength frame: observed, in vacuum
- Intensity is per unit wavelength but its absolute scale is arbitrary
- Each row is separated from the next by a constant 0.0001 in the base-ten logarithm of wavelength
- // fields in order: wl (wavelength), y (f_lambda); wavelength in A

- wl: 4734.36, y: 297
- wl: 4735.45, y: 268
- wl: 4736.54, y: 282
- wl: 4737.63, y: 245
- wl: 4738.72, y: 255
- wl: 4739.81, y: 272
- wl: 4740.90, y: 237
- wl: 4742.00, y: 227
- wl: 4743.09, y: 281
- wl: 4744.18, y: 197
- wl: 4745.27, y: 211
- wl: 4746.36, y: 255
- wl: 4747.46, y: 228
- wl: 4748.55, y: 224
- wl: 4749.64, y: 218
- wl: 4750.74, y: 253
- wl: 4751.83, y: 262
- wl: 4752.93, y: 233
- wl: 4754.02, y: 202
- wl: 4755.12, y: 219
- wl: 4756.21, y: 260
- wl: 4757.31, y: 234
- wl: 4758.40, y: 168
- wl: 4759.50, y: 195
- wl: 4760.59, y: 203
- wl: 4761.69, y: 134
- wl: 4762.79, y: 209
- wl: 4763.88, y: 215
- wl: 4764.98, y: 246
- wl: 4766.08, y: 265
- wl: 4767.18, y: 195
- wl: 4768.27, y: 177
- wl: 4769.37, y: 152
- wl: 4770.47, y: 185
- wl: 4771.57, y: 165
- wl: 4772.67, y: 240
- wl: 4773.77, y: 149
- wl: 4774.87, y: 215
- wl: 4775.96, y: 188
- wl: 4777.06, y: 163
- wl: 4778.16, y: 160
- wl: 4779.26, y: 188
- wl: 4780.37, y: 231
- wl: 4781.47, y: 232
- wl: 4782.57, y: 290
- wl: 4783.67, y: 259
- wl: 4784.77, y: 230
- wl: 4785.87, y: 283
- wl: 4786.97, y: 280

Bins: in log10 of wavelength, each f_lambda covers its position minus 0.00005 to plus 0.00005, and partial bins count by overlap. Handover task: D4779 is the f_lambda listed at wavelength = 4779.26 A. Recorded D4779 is 188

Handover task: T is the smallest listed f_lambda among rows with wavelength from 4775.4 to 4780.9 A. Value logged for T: 160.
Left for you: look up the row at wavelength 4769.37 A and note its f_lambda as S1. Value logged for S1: 152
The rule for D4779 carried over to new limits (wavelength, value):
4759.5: 195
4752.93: 233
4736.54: 282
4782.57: 290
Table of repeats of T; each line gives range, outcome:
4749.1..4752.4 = 218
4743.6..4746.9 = 197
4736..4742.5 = 227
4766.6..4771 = 152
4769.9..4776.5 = 149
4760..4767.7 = 134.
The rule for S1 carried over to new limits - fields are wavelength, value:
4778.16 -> 160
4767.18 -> 195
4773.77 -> 149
